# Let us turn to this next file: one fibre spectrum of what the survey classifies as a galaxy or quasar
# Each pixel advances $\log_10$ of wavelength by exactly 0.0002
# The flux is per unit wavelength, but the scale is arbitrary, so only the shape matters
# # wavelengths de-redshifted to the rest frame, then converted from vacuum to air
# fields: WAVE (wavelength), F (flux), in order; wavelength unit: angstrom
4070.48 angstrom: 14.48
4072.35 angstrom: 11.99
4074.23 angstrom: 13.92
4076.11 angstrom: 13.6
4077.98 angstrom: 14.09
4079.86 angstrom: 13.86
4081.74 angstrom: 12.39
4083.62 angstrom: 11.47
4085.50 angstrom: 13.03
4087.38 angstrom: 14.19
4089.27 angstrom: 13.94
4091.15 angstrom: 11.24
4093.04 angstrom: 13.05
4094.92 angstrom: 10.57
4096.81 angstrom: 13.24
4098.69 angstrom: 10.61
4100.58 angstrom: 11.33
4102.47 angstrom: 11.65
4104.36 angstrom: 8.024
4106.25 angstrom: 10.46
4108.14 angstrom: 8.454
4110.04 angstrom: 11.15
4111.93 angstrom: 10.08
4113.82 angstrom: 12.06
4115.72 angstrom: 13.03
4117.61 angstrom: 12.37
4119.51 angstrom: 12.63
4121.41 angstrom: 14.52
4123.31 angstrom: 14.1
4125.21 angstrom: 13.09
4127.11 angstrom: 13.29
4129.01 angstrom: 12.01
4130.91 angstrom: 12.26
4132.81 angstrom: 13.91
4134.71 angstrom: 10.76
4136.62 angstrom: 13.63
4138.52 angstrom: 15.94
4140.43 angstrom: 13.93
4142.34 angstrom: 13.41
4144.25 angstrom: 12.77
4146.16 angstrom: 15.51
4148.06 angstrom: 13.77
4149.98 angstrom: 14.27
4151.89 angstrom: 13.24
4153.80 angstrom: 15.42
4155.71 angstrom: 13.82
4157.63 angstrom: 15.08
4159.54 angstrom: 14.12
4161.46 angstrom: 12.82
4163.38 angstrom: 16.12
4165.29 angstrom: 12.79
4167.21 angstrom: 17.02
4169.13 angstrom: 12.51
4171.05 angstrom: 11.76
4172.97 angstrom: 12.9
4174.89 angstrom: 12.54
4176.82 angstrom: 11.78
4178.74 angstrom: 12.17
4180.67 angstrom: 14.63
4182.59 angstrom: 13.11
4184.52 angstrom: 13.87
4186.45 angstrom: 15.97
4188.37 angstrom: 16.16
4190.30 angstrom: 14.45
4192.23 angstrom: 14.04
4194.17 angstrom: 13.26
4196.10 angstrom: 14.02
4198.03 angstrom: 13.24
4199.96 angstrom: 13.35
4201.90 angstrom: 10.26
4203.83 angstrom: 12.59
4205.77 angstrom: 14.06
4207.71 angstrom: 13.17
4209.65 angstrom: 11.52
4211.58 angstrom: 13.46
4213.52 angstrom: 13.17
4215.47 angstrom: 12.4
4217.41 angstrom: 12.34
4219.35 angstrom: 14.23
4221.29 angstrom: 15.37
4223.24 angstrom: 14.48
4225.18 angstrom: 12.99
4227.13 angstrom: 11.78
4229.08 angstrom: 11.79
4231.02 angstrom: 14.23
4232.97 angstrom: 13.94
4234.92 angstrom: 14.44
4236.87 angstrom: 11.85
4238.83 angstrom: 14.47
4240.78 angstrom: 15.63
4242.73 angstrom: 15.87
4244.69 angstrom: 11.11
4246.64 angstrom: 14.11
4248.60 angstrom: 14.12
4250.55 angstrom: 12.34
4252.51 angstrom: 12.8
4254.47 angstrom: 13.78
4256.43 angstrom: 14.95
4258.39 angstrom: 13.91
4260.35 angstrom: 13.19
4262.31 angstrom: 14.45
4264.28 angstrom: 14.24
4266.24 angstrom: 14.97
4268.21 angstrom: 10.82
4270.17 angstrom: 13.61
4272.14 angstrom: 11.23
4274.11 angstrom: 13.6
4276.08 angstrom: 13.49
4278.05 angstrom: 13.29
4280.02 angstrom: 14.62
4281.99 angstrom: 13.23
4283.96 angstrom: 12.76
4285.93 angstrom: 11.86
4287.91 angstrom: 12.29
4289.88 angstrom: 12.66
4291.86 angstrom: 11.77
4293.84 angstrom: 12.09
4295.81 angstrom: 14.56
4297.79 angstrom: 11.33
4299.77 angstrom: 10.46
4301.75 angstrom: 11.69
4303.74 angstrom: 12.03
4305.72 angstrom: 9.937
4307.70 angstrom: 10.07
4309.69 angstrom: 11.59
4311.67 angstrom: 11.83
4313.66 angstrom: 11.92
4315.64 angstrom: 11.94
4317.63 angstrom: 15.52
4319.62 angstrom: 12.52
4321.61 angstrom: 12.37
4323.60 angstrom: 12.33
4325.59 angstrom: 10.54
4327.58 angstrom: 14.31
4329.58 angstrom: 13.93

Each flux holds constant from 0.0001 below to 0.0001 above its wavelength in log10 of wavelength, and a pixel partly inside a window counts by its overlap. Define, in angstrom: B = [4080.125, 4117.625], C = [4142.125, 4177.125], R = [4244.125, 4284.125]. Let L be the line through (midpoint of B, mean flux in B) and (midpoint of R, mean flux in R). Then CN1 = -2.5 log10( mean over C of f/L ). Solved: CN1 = -0.128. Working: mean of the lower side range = 11.6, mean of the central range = 13.8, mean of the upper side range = 13.4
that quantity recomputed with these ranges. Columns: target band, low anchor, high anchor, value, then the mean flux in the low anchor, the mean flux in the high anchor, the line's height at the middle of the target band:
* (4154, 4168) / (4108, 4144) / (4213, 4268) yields -0.12 mag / 12.8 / 13.6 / 13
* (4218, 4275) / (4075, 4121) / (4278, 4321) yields -0.12 mag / 12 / 12.2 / 12.2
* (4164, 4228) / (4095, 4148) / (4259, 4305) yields -0.07 mag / 12.4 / 12.8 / 12.6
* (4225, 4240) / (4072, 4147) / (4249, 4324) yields -0.05 mag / 12.5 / 12.7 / 12.6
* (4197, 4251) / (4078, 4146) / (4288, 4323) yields -0.10 mag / 12.4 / 12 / 12.2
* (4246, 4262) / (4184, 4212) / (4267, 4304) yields -0.06 mag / 13.6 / 12.5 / 12.9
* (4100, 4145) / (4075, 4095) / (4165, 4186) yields 0.07 mag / 13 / 13.3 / 13.1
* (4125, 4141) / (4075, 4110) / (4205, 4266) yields -0.07 mag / 11.9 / 13.6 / 12.4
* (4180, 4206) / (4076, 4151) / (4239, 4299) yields -0.07 mag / 12.6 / 13.3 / 12.9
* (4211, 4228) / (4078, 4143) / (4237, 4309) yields -0.05 mag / 12.4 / 13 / 12.8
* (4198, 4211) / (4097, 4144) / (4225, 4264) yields 0.05 mag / 12.2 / 13.6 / 13.2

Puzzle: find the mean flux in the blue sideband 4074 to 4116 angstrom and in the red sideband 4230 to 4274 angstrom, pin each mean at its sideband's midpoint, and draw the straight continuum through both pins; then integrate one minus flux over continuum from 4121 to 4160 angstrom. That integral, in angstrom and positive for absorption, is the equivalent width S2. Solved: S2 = -4.14 angstrom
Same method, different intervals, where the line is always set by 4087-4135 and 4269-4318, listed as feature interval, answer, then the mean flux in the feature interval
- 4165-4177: -1.0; 13.1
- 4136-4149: -2.3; 14.2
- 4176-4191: -2.4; 14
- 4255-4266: -1.7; 14.2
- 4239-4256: -2.2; 13.8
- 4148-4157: -1.6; 14.2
